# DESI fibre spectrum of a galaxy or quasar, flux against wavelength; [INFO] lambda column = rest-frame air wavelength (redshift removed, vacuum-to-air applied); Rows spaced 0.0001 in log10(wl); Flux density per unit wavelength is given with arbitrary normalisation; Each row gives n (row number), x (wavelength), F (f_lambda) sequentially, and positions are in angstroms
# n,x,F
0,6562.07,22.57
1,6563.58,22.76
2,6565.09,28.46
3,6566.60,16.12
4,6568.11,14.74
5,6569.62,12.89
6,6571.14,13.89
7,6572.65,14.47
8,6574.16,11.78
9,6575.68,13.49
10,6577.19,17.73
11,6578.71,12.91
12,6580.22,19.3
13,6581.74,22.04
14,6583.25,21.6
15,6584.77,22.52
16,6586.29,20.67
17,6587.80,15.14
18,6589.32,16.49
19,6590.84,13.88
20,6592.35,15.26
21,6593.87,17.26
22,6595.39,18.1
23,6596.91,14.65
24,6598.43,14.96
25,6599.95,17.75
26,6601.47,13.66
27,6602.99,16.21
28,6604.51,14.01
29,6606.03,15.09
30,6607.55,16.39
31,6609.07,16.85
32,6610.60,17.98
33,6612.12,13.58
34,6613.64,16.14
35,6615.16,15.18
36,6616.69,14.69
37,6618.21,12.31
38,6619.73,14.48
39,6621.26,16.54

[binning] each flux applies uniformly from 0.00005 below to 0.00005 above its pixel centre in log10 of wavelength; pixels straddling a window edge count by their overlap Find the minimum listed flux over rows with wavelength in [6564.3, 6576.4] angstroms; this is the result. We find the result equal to 11.78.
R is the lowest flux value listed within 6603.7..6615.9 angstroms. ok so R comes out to 13.58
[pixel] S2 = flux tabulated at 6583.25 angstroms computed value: 21.6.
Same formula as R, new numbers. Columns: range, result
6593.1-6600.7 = 14.65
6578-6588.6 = 12.91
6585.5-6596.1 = 13.88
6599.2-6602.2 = 13.66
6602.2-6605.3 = 14.01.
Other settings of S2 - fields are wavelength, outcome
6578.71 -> 12.91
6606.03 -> 15.09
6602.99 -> 16.21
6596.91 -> 14.65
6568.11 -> 14.74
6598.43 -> 14.96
